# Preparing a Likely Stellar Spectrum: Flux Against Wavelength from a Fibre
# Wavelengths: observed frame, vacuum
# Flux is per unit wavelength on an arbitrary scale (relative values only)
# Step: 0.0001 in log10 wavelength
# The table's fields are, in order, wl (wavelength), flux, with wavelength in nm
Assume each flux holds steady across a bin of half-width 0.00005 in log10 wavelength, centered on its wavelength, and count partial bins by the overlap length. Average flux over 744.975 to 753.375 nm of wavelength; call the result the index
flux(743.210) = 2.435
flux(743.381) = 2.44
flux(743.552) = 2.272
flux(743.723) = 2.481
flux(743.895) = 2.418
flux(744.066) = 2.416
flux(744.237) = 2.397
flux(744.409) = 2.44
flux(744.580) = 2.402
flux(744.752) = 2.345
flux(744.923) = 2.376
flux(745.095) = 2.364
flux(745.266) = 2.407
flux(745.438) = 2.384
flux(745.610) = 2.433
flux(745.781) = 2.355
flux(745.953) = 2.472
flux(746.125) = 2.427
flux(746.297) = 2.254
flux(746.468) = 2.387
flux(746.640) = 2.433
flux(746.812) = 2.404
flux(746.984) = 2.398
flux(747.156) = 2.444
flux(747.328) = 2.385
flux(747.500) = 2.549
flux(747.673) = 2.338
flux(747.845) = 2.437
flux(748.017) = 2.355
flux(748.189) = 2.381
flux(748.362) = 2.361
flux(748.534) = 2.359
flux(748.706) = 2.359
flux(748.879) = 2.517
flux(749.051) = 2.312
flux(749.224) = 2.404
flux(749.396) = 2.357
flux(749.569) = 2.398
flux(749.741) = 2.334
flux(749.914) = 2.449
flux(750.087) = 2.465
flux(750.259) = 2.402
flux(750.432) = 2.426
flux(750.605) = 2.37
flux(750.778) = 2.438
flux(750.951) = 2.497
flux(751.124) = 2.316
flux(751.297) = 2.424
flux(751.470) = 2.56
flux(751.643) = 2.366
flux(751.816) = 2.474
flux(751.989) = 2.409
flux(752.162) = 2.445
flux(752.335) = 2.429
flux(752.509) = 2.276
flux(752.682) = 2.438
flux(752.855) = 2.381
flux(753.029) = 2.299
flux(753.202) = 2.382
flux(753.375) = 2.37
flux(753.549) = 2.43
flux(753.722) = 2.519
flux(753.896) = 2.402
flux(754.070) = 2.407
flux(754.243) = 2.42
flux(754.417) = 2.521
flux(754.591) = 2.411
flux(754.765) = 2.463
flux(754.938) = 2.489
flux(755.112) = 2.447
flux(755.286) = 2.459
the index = 2.4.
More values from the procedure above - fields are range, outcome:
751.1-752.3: 2.43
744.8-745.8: 2.39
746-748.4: 2.4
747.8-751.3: 2.4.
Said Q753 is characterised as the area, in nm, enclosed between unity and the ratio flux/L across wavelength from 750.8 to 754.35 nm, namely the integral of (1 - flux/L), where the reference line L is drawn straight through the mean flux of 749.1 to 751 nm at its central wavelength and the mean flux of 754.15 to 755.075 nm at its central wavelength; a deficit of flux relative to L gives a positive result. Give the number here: 0.04 nm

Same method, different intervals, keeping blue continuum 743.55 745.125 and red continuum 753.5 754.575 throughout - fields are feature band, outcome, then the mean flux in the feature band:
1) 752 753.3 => 0.032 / 2.38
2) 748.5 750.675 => 0.024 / 2.4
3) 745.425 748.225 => 0.009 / 2.4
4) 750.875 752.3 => 0.000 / 2.44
